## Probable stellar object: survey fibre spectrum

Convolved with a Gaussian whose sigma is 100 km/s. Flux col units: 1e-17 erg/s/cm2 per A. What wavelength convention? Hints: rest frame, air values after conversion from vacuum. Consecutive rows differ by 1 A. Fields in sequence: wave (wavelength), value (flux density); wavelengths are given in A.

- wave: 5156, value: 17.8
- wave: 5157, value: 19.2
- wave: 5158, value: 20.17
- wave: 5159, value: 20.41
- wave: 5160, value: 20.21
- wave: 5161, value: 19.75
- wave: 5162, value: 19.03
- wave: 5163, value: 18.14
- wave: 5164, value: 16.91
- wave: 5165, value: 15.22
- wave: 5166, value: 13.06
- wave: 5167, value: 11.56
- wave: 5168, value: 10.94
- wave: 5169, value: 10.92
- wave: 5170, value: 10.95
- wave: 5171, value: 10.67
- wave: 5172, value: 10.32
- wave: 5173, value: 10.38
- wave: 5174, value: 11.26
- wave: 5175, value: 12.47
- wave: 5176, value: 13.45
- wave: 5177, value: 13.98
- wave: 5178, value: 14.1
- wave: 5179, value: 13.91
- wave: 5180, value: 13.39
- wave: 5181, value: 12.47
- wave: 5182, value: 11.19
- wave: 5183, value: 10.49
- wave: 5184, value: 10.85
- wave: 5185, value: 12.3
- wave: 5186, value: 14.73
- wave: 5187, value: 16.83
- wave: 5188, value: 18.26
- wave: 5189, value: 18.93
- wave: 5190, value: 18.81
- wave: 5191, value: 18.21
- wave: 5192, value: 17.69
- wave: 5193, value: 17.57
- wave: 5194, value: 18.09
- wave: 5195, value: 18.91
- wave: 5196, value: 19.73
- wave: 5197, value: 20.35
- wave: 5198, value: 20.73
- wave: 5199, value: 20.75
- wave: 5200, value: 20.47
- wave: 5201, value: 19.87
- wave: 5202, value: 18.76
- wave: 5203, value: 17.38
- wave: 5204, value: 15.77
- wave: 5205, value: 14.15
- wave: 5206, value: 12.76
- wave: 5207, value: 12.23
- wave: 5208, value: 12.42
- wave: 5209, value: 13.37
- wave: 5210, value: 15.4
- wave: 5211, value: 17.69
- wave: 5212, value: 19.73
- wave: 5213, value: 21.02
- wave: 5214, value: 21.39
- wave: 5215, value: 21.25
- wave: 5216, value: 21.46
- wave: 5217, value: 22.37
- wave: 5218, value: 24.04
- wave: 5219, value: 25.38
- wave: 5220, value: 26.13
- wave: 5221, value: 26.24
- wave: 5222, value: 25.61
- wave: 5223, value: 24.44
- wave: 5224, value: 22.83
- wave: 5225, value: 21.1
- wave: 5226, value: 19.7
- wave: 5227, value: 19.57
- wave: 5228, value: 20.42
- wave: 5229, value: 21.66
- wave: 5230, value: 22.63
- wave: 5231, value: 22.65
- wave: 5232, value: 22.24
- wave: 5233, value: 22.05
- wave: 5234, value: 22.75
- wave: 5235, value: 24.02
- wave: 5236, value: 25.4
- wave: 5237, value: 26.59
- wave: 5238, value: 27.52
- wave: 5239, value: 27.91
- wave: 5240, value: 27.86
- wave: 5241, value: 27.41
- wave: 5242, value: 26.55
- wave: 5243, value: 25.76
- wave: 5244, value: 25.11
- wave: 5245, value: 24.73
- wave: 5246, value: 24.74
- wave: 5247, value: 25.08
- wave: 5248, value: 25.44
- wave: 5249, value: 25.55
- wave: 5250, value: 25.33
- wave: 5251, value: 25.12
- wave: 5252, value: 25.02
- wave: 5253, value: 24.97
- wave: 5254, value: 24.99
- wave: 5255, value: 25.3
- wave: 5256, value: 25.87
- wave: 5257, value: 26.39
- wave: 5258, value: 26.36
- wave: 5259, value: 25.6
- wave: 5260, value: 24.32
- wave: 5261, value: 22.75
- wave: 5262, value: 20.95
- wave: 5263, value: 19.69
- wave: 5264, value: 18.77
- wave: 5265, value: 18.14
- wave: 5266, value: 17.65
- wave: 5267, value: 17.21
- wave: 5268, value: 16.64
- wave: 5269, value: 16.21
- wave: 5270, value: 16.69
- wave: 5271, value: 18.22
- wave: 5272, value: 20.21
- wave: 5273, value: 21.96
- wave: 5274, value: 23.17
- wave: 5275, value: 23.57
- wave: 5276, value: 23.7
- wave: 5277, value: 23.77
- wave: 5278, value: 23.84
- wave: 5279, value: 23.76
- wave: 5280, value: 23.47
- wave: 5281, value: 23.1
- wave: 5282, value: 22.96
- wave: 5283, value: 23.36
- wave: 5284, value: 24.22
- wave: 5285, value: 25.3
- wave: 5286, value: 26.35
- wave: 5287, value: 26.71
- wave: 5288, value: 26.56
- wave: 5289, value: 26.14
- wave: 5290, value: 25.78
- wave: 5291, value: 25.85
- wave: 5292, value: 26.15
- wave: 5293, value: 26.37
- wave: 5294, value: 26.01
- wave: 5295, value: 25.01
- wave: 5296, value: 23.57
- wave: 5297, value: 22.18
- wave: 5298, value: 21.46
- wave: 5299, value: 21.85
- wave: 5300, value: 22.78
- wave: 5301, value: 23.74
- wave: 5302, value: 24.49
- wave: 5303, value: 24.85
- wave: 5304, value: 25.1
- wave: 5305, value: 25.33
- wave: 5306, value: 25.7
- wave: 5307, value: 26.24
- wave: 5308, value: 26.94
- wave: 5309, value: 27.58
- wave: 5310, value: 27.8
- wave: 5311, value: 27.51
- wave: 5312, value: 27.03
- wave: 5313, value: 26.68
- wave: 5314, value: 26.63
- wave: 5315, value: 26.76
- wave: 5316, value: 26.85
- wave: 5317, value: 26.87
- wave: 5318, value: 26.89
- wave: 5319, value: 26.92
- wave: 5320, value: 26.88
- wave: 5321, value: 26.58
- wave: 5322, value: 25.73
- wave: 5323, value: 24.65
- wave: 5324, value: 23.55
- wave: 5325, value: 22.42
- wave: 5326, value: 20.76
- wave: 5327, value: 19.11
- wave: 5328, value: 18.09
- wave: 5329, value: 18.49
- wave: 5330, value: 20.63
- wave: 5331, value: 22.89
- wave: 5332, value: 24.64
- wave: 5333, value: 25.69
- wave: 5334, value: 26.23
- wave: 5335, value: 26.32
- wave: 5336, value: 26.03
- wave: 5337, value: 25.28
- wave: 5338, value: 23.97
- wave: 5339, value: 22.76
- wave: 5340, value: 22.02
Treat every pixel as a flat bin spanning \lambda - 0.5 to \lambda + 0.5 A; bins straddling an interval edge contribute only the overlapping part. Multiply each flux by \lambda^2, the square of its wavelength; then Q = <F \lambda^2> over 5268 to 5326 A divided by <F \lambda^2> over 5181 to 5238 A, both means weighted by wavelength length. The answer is 1.3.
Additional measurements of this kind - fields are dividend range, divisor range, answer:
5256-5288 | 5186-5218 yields 1.26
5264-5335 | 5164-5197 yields 1.75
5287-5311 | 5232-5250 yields 1.01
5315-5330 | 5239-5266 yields 1.00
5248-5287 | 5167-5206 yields 1.54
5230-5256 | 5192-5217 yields 1.41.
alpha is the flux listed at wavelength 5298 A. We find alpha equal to 21.46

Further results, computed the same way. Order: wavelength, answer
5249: 25.55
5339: 22.76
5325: 22.42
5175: 12.47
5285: 25.3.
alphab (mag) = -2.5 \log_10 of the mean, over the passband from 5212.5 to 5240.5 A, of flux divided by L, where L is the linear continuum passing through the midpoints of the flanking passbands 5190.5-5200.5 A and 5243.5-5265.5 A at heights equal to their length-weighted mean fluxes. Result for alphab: -0.08 mag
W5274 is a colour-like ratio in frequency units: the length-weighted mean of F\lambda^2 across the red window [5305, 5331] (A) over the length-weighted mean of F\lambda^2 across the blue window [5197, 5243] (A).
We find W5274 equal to 1.21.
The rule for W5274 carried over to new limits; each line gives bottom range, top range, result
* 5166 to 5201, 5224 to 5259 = 1.68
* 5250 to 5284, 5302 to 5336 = 1.14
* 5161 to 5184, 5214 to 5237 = 1.80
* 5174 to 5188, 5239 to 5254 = 1.99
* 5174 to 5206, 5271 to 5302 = 1.54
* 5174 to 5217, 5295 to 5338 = 1.56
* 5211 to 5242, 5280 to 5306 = 1.08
